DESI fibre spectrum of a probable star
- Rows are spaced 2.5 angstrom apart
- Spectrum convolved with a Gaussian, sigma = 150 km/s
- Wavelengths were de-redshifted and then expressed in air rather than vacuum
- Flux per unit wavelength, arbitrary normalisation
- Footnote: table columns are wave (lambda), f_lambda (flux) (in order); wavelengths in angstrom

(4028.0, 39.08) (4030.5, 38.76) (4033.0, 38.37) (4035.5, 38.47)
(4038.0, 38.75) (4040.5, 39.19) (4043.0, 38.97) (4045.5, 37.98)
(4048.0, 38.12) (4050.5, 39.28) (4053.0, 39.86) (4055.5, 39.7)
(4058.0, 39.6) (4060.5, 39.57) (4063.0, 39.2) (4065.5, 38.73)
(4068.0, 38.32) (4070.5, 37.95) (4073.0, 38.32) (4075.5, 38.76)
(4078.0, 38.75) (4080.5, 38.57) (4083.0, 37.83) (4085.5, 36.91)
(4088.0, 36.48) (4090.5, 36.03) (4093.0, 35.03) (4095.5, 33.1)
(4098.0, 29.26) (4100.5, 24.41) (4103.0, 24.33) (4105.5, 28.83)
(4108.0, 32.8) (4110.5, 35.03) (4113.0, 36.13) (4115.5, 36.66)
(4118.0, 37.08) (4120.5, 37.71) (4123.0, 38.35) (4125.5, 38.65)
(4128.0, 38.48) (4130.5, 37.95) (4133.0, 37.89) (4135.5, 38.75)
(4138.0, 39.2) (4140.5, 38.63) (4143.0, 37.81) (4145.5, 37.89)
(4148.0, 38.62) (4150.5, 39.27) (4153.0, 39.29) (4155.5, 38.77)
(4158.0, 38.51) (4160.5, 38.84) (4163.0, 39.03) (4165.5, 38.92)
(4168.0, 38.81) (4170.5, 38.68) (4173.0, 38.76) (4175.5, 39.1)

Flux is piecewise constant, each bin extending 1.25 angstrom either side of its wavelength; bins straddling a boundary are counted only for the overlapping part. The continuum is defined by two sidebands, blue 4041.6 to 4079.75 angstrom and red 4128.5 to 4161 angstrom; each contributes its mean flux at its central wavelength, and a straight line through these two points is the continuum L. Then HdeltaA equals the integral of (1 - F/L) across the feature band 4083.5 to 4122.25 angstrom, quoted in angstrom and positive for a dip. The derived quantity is 5.2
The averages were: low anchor 38.9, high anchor 38.6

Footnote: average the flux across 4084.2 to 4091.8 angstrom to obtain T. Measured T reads 36.5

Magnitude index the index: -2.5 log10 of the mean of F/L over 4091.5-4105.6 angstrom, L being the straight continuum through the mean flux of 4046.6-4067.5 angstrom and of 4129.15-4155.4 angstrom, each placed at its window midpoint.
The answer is 0.31 mag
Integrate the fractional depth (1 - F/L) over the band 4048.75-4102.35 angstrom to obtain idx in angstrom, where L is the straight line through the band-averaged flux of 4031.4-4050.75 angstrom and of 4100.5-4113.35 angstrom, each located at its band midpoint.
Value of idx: -3.8 angstrom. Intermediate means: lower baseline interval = 38.6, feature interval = 36.8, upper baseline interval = 30.4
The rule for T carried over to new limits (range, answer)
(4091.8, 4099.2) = 32.5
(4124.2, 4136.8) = 38.3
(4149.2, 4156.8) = 39.1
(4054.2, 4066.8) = 39.4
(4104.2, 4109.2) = 30.7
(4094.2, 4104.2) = 27.8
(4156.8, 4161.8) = 38.7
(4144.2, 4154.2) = 38.8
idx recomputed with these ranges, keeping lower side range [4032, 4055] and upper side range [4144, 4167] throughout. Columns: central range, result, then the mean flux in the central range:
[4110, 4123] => 0.67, 36.8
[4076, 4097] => 1.20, 36.6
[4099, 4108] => 2.76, 26.9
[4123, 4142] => 0.15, 38.5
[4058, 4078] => 0.03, 38.8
